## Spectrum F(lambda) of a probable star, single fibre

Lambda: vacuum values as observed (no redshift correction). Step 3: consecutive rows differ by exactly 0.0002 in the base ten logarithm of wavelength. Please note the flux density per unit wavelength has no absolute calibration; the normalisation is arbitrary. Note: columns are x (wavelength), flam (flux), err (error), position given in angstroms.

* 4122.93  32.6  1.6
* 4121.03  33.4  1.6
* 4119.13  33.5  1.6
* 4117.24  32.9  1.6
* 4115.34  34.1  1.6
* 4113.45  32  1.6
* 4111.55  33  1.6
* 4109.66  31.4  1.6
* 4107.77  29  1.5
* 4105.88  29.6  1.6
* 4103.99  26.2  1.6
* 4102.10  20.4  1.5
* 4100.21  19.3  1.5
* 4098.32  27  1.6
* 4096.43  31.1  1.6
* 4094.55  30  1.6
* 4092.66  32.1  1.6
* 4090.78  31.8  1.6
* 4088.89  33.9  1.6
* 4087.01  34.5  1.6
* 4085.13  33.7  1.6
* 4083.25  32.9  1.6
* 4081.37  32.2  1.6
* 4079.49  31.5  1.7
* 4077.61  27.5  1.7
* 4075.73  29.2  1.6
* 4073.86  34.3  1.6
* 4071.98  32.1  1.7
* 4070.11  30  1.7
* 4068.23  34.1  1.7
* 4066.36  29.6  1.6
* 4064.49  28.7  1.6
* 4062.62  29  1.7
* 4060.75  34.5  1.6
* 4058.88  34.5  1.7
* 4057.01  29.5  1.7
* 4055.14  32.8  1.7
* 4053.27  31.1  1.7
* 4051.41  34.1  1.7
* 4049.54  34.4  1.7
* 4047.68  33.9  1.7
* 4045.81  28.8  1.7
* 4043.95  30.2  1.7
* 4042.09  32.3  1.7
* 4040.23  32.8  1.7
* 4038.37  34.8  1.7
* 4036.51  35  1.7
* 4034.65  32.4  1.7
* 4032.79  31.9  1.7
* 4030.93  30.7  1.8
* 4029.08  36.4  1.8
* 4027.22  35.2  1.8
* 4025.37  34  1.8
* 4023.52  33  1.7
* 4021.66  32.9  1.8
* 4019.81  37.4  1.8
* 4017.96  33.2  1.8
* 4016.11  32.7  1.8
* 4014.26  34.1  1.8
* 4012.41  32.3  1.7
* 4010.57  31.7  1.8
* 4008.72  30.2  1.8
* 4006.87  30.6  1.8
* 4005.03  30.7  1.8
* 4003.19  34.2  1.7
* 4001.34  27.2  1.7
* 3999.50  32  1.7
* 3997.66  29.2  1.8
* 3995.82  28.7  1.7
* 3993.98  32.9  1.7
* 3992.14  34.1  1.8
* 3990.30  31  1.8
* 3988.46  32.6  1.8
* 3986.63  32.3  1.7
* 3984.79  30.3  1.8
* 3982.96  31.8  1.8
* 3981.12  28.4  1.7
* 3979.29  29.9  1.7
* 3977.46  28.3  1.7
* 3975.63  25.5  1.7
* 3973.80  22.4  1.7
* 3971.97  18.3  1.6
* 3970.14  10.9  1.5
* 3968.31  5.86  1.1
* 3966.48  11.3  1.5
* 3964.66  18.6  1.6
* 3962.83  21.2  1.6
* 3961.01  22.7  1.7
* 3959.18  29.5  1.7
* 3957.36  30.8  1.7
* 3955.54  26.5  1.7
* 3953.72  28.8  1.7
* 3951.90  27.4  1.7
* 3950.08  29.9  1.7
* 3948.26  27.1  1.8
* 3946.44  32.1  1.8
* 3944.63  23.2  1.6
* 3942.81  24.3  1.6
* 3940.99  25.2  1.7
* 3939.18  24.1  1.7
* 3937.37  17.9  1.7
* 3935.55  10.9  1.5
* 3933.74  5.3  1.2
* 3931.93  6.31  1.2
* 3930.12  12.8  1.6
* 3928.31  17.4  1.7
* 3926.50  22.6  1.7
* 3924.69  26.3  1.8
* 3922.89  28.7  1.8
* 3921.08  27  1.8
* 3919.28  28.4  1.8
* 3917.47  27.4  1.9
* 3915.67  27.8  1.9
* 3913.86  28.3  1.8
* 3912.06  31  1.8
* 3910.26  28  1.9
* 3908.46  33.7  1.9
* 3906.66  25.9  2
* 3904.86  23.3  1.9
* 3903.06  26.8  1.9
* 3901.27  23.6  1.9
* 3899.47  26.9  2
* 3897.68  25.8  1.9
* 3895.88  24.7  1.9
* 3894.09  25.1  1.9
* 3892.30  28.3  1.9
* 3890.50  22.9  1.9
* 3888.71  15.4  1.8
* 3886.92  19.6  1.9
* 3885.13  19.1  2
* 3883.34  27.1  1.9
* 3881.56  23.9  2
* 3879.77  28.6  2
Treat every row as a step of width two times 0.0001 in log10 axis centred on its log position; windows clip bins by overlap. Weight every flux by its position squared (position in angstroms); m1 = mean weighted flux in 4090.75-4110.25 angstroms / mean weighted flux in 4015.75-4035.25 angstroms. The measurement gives 0.86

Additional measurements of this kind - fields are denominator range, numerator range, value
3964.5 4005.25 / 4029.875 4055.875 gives 1.26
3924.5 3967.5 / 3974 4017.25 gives 1.46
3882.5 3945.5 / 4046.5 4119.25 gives 1.46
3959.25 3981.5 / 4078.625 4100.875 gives 1.61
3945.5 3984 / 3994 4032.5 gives 1.37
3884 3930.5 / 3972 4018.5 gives 1.27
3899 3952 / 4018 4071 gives 1.45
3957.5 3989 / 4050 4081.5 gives 1.40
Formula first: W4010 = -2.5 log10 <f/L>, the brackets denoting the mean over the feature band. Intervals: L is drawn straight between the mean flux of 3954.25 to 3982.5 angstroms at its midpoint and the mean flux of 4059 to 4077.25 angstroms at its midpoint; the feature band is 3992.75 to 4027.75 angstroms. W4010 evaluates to -0.230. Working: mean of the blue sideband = 22.3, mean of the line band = 32.2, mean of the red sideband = 31.3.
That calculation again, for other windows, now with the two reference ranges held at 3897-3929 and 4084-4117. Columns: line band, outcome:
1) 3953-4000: 0.08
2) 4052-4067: -0.07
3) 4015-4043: -0.17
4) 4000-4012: -0.09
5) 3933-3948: 0.29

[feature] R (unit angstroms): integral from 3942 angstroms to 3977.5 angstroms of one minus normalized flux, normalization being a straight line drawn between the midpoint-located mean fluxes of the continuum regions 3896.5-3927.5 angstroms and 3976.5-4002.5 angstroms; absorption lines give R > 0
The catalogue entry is 7.4 angstroms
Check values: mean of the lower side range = 27.1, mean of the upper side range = 30.6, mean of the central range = 23.1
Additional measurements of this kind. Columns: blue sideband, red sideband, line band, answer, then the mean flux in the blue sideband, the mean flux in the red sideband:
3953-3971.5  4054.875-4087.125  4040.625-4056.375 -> -1.5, 20.5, 31.6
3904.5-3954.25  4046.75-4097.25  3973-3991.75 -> -1.7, 23.9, 32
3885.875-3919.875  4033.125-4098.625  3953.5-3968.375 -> 3.0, 25.9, 31.9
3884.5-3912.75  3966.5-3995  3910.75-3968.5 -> 5.6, 25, 25.9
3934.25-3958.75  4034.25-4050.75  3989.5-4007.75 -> -1.2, 25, 32.8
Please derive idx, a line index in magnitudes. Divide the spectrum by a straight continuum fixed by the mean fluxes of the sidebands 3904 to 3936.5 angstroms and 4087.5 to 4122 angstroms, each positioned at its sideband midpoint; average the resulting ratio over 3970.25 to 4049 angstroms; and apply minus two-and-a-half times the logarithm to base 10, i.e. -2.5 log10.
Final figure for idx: -0.18 mag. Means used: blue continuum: 22.8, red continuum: 30.1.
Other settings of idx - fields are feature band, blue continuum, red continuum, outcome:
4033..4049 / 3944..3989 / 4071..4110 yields -0.16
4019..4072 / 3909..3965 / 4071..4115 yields -0.15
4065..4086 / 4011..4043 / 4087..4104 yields -0.06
